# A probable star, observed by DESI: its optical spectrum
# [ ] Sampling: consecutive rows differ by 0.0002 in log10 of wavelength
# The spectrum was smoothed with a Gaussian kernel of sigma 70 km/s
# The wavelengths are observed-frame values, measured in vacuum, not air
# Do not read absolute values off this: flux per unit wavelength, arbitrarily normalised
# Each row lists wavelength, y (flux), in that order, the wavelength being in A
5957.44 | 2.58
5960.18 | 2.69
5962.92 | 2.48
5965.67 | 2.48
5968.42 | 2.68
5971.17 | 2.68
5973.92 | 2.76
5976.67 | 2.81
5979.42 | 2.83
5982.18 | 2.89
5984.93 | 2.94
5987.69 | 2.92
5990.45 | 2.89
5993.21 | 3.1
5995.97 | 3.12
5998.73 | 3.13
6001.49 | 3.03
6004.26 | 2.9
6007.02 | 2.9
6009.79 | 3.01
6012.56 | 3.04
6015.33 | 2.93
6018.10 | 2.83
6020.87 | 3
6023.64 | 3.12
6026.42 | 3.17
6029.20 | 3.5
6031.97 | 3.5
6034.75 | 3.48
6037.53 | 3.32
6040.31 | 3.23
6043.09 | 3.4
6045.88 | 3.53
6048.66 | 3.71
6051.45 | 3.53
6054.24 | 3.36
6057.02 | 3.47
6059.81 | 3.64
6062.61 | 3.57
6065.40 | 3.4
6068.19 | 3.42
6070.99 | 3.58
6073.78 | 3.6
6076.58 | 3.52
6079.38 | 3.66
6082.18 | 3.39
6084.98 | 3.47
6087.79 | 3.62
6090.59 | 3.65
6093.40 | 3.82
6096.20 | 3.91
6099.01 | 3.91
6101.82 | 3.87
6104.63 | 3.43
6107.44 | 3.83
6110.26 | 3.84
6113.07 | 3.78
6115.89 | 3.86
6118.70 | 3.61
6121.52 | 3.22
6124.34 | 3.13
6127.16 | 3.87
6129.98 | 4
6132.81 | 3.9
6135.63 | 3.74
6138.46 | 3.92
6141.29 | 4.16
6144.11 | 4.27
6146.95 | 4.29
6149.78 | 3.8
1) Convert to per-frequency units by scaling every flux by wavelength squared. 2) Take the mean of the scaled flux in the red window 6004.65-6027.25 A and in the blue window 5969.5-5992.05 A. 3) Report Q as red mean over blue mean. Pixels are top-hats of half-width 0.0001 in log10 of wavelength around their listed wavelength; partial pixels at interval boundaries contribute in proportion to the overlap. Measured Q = 1.07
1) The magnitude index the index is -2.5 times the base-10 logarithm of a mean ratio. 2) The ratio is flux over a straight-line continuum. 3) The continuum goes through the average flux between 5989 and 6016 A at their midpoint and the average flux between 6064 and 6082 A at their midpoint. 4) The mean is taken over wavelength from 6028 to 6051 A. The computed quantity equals -0.06 mag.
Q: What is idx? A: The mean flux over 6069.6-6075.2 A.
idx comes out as 3.59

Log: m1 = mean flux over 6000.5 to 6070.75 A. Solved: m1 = 3.29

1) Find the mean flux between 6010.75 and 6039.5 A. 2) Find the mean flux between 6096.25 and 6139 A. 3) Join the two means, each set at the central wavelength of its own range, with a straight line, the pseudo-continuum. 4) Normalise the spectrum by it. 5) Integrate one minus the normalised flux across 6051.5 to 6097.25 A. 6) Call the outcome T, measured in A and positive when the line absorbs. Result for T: -1.2 A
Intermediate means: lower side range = 3.19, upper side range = 3.73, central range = 3.56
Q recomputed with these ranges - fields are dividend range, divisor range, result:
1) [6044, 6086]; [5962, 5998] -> 1.28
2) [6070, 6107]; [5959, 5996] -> 1.36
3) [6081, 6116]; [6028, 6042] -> 1.11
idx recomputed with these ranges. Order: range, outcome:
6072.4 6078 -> 3.56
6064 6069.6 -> 3.41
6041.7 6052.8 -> 3.54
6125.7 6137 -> 3.88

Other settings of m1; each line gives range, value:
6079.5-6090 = 3.53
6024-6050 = 3.41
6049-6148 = 3.69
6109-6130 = 3.64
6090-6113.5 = 3.79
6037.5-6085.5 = 3.49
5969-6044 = 3.05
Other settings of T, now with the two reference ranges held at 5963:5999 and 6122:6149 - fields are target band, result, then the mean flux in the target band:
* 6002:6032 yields 0.26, 3.06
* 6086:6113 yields -0.84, 3.76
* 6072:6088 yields -0.11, 3.54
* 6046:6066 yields -1.07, 3.53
